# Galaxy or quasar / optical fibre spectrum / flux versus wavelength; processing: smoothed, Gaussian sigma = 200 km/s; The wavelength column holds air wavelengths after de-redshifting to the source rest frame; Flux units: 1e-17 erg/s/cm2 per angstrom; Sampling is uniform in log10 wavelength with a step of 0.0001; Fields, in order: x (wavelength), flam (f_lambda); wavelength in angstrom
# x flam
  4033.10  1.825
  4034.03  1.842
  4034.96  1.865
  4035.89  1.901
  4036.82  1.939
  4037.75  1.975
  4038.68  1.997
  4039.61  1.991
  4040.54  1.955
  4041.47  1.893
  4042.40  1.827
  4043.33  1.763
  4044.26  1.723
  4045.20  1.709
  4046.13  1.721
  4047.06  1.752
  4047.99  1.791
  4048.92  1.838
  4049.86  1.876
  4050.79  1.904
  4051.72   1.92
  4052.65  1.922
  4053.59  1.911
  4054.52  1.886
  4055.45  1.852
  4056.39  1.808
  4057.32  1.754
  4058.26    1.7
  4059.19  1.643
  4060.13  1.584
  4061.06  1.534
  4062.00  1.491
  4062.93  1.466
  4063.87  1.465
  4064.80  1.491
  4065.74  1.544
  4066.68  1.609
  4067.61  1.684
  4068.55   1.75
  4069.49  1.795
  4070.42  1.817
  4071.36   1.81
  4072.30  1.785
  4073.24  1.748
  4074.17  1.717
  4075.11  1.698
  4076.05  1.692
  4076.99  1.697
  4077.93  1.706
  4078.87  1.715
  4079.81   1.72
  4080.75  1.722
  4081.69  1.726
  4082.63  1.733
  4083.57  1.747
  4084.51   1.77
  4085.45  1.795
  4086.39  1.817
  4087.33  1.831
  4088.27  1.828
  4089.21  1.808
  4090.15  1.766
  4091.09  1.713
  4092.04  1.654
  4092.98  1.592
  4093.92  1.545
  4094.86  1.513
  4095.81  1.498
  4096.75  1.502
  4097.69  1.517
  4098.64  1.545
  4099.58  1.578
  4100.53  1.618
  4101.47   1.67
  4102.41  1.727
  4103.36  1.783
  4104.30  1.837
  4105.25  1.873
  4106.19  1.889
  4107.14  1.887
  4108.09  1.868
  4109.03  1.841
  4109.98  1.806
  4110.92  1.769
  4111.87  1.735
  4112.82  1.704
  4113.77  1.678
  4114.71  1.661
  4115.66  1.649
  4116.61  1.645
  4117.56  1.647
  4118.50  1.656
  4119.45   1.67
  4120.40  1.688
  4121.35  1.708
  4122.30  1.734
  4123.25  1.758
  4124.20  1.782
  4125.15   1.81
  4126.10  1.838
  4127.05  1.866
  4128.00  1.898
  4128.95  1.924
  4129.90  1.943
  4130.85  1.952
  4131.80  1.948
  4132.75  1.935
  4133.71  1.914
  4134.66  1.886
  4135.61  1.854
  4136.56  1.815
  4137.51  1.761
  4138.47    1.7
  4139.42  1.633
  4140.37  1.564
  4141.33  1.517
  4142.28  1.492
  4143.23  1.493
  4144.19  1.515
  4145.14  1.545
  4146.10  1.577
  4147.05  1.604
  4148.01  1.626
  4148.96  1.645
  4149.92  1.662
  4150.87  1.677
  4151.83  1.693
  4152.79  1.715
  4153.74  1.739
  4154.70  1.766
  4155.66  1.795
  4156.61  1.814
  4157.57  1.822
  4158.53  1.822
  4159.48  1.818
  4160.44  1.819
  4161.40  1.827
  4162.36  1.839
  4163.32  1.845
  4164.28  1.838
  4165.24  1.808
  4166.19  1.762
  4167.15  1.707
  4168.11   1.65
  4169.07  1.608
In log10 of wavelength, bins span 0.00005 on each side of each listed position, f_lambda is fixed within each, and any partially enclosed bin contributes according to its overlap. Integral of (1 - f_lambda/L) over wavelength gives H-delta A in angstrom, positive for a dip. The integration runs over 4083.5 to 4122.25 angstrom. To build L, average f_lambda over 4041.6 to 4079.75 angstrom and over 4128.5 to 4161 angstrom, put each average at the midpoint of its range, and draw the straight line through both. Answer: 0.53 angstrom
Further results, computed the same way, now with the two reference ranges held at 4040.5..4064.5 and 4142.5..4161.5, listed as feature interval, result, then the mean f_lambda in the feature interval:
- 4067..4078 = -0.01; 1.74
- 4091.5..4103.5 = 0.93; 1.59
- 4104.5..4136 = -1.63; 1.8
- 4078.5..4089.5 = -0.22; 1.77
